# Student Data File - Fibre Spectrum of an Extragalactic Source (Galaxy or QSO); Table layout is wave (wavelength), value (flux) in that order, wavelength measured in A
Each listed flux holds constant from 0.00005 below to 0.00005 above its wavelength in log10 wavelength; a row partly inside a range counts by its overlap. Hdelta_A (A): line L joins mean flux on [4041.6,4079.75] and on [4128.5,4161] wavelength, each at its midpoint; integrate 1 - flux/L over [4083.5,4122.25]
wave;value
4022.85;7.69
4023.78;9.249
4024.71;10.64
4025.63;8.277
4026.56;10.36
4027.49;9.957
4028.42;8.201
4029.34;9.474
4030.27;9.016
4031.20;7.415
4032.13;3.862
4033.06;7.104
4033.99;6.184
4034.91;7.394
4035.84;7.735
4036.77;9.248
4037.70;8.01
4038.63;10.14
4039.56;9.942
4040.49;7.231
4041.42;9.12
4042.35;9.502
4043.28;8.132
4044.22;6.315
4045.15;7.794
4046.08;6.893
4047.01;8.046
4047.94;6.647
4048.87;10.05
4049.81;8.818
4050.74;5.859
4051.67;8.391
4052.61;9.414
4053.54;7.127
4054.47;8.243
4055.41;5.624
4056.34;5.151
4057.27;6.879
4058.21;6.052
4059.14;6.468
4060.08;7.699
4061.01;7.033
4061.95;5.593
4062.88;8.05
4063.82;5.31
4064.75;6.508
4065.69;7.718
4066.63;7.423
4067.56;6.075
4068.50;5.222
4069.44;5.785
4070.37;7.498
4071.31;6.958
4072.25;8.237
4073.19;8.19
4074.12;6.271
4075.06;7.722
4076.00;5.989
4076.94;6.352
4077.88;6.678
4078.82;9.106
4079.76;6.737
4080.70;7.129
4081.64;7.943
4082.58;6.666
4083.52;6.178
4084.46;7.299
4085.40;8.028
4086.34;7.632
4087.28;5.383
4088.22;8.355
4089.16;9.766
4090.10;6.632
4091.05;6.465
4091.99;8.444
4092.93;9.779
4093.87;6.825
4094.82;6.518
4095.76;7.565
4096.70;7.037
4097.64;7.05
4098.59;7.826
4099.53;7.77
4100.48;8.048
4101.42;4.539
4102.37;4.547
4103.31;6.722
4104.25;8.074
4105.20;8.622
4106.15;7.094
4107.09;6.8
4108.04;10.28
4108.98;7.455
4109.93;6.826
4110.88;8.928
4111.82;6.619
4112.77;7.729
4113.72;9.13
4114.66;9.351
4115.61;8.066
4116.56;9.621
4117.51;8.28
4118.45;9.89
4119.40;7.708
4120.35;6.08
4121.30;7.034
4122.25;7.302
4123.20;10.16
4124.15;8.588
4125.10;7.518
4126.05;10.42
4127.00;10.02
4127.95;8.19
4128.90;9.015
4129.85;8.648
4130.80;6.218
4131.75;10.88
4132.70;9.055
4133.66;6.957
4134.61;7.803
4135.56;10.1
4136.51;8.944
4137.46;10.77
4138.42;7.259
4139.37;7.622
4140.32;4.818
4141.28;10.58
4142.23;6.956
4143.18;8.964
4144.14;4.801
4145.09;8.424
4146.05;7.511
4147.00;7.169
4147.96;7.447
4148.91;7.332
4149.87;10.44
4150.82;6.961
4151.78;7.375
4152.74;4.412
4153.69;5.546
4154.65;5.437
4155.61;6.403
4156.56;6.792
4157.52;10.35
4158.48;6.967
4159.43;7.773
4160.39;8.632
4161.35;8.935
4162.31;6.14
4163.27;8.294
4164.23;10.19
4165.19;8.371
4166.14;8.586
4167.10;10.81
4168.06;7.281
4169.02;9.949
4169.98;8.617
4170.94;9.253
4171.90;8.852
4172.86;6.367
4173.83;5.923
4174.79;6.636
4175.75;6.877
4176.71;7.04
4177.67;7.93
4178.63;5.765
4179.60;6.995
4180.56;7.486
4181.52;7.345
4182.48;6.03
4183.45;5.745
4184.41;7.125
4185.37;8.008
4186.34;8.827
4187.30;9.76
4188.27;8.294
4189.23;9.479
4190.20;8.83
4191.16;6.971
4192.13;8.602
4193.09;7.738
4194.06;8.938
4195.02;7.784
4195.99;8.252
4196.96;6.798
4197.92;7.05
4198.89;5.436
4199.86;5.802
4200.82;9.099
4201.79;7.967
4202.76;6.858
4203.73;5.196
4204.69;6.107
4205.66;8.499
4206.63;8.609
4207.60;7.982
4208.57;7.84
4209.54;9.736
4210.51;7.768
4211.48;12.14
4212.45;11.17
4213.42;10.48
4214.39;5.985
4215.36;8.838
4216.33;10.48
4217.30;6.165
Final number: -0.7 A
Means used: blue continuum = 7.18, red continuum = 7.78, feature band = 7.62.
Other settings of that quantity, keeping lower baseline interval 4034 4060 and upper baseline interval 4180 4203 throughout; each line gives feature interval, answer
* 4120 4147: -1.8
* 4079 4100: 0.8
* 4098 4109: 0.6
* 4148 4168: -0.2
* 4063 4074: 1.3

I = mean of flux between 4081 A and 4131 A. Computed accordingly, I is 7.8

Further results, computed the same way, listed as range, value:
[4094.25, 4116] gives 7.5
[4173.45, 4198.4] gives 7.56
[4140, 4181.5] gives 7.62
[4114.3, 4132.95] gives 8.59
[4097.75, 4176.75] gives 7.92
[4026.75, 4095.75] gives 7.44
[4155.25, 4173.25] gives 8.37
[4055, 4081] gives 6.77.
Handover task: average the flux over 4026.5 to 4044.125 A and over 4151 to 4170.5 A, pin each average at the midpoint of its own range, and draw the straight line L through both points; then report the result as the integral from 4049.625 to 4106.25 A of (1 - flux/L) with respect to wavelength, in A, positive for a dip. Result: 6.9 A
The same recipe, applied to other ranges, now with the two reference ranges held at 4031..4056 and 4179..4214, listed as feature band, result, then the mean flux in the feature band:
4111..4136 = -1.9 A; 8.48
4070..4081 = 0.8 A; 7.23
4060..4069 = 1.4 A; 6.62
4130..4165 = 0.4 A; 7.8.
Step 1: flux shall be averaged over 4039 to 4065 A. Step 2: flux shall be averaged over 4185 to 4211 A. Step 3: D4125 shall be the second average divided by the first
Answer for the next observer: 1.06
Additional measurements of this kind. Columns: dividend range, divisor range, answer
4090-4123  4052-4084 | 1.11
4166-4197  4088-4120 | 1.01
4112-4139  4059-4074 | 1.25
